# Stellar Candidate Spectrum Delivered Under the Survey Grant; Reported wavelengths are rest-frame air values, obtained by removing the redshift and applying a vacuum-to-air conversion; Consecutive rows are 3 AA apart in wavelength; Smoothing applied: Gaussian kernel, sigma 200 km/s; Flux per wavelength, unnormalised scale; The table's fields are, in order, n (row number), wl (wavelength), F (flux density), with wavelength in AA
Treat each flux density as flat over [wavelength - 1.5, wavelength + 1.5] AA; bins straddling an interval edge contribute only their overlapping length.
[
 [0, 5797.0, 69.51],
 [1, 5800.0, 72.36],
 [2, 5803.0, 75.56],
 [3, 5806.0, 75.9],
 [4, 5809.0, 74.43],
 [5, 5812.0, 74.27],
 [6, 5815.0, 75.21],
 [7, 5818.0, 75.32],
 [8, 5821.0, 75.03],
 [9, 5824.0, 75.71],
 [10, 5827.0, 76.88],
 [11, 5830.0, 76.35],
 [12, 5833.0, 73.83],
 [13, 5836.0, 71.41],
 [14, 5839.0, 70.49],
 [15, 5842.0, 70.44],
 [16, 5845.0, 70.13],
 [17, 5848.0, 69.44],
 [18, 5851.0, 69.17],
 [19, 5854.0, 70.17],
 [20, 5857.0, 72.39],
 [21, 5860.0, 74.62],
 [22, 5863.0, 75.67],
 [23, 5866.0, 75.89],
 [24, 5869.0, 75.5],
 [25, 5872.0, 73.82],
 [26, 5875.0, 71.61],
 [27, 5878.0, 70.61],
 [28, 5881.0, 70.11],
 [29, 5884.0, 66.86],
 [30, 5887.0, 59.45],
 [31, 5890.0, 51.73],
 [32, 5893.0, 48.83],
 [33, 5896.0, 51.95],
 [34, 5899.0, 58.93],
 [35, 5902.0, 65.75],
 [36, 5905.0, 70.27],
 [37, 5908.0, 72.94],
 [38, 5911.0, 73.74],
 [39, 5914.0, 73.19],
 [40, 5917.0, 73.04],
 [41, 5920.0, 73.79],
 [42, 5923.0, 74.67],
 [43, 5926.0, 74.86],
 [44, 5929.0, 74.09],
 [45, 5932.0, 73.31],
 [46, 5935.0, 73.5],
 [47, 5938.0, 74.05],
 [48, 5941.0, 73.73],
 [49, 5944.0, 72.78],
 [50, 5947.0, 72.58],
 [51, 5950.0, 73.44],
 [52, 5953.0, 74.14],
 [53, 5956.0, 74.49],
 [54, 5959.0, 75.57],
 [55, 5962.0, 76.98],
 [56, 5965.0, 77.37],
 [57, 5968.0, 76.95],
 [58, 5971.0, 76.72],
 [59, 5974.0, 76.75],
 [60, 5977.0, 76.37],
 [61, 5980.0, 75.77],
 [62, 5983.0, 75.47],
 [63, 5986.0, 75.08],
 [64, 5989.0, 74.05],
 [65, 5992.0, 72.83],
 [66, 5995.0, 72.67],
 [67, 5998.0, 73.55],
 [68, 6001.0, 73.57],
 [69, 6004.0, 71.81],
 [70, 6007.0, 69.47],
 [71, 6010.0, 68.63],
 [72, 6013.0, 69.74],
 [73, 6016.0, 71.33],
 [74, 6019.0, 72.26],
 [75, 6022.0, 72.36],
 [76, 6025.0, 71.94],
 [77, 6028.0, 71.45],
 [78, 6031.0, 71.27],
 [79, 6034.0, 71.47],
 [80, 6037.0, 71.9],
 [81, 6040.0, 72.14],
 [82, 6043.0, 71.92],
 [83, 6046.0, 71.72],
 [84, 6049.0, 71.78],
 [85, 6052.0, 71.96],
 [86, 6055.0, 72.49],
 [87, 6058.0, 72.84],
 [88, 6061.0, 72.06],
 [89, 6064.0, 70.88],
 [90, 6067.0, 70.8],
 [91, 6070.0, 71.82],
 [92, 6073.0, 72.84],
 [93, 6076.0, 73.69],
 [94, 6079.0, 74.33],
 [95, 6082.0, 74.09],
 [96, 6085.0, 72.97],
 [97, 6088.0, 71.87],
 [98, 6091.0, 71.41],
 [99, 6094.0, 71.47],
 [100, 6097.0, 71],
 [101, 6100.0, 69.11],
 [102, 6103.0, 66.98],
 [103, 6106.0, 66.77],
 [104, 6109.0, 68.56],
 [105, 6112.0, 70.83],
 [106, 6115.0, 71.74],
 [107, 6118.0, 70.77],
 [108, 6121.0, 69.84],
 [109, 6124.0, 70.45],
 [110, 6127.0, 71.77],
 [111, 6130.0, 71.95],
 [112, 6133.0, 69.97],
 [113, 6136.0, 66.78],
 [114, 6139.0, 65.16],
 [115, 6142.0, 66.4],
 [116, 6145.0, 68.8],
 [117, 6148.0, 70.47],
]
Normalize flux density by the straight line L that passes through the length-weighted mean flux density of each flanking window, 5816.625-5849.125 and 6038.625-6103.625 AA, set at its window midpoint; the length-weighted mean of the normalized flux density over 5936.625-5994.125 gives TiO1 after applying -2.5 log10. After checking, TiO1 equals -0.04 mag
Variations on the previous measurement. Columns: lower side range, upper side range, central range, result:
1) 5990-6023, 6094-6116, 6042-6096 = -0.031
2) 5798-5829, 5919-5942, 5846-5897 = 0.104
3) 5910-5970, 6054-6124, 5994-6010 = 0.018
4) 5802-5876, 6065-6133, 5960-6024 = -0.025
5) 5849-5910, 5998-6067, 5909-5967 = -0.079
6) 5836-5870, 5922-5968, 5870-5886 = 0.035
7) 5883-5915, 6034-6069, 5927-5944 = -0.136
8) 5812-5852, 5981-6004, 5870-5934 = 0.085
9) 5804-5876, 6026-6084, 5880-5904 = 0.230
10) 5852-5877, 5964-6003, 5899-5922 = 0.047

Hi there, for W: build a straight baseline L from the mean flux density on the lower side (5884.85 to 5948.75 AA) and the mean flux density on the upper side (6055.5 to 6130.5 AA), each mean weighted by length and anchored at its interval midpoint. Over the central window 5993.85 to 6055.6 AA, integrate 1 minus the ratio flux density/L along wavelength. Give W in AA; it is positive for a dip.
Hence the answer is -1.33 AA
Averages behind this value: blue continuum 68.4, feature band 71.7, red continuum 71.2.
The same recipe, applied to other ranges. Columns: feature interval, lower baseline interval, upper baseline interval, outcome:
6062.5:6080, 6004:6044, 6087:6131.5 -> -0.4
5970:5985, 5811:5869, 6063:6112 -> -0.8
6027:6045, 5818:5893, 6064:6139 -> -0.2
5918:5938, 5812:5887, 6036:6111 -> -0.5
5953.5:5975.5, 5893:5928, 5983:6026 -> -1.8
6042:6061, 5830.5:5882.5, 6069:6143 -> -0.3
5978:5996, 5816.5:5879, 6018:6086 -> -0.5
